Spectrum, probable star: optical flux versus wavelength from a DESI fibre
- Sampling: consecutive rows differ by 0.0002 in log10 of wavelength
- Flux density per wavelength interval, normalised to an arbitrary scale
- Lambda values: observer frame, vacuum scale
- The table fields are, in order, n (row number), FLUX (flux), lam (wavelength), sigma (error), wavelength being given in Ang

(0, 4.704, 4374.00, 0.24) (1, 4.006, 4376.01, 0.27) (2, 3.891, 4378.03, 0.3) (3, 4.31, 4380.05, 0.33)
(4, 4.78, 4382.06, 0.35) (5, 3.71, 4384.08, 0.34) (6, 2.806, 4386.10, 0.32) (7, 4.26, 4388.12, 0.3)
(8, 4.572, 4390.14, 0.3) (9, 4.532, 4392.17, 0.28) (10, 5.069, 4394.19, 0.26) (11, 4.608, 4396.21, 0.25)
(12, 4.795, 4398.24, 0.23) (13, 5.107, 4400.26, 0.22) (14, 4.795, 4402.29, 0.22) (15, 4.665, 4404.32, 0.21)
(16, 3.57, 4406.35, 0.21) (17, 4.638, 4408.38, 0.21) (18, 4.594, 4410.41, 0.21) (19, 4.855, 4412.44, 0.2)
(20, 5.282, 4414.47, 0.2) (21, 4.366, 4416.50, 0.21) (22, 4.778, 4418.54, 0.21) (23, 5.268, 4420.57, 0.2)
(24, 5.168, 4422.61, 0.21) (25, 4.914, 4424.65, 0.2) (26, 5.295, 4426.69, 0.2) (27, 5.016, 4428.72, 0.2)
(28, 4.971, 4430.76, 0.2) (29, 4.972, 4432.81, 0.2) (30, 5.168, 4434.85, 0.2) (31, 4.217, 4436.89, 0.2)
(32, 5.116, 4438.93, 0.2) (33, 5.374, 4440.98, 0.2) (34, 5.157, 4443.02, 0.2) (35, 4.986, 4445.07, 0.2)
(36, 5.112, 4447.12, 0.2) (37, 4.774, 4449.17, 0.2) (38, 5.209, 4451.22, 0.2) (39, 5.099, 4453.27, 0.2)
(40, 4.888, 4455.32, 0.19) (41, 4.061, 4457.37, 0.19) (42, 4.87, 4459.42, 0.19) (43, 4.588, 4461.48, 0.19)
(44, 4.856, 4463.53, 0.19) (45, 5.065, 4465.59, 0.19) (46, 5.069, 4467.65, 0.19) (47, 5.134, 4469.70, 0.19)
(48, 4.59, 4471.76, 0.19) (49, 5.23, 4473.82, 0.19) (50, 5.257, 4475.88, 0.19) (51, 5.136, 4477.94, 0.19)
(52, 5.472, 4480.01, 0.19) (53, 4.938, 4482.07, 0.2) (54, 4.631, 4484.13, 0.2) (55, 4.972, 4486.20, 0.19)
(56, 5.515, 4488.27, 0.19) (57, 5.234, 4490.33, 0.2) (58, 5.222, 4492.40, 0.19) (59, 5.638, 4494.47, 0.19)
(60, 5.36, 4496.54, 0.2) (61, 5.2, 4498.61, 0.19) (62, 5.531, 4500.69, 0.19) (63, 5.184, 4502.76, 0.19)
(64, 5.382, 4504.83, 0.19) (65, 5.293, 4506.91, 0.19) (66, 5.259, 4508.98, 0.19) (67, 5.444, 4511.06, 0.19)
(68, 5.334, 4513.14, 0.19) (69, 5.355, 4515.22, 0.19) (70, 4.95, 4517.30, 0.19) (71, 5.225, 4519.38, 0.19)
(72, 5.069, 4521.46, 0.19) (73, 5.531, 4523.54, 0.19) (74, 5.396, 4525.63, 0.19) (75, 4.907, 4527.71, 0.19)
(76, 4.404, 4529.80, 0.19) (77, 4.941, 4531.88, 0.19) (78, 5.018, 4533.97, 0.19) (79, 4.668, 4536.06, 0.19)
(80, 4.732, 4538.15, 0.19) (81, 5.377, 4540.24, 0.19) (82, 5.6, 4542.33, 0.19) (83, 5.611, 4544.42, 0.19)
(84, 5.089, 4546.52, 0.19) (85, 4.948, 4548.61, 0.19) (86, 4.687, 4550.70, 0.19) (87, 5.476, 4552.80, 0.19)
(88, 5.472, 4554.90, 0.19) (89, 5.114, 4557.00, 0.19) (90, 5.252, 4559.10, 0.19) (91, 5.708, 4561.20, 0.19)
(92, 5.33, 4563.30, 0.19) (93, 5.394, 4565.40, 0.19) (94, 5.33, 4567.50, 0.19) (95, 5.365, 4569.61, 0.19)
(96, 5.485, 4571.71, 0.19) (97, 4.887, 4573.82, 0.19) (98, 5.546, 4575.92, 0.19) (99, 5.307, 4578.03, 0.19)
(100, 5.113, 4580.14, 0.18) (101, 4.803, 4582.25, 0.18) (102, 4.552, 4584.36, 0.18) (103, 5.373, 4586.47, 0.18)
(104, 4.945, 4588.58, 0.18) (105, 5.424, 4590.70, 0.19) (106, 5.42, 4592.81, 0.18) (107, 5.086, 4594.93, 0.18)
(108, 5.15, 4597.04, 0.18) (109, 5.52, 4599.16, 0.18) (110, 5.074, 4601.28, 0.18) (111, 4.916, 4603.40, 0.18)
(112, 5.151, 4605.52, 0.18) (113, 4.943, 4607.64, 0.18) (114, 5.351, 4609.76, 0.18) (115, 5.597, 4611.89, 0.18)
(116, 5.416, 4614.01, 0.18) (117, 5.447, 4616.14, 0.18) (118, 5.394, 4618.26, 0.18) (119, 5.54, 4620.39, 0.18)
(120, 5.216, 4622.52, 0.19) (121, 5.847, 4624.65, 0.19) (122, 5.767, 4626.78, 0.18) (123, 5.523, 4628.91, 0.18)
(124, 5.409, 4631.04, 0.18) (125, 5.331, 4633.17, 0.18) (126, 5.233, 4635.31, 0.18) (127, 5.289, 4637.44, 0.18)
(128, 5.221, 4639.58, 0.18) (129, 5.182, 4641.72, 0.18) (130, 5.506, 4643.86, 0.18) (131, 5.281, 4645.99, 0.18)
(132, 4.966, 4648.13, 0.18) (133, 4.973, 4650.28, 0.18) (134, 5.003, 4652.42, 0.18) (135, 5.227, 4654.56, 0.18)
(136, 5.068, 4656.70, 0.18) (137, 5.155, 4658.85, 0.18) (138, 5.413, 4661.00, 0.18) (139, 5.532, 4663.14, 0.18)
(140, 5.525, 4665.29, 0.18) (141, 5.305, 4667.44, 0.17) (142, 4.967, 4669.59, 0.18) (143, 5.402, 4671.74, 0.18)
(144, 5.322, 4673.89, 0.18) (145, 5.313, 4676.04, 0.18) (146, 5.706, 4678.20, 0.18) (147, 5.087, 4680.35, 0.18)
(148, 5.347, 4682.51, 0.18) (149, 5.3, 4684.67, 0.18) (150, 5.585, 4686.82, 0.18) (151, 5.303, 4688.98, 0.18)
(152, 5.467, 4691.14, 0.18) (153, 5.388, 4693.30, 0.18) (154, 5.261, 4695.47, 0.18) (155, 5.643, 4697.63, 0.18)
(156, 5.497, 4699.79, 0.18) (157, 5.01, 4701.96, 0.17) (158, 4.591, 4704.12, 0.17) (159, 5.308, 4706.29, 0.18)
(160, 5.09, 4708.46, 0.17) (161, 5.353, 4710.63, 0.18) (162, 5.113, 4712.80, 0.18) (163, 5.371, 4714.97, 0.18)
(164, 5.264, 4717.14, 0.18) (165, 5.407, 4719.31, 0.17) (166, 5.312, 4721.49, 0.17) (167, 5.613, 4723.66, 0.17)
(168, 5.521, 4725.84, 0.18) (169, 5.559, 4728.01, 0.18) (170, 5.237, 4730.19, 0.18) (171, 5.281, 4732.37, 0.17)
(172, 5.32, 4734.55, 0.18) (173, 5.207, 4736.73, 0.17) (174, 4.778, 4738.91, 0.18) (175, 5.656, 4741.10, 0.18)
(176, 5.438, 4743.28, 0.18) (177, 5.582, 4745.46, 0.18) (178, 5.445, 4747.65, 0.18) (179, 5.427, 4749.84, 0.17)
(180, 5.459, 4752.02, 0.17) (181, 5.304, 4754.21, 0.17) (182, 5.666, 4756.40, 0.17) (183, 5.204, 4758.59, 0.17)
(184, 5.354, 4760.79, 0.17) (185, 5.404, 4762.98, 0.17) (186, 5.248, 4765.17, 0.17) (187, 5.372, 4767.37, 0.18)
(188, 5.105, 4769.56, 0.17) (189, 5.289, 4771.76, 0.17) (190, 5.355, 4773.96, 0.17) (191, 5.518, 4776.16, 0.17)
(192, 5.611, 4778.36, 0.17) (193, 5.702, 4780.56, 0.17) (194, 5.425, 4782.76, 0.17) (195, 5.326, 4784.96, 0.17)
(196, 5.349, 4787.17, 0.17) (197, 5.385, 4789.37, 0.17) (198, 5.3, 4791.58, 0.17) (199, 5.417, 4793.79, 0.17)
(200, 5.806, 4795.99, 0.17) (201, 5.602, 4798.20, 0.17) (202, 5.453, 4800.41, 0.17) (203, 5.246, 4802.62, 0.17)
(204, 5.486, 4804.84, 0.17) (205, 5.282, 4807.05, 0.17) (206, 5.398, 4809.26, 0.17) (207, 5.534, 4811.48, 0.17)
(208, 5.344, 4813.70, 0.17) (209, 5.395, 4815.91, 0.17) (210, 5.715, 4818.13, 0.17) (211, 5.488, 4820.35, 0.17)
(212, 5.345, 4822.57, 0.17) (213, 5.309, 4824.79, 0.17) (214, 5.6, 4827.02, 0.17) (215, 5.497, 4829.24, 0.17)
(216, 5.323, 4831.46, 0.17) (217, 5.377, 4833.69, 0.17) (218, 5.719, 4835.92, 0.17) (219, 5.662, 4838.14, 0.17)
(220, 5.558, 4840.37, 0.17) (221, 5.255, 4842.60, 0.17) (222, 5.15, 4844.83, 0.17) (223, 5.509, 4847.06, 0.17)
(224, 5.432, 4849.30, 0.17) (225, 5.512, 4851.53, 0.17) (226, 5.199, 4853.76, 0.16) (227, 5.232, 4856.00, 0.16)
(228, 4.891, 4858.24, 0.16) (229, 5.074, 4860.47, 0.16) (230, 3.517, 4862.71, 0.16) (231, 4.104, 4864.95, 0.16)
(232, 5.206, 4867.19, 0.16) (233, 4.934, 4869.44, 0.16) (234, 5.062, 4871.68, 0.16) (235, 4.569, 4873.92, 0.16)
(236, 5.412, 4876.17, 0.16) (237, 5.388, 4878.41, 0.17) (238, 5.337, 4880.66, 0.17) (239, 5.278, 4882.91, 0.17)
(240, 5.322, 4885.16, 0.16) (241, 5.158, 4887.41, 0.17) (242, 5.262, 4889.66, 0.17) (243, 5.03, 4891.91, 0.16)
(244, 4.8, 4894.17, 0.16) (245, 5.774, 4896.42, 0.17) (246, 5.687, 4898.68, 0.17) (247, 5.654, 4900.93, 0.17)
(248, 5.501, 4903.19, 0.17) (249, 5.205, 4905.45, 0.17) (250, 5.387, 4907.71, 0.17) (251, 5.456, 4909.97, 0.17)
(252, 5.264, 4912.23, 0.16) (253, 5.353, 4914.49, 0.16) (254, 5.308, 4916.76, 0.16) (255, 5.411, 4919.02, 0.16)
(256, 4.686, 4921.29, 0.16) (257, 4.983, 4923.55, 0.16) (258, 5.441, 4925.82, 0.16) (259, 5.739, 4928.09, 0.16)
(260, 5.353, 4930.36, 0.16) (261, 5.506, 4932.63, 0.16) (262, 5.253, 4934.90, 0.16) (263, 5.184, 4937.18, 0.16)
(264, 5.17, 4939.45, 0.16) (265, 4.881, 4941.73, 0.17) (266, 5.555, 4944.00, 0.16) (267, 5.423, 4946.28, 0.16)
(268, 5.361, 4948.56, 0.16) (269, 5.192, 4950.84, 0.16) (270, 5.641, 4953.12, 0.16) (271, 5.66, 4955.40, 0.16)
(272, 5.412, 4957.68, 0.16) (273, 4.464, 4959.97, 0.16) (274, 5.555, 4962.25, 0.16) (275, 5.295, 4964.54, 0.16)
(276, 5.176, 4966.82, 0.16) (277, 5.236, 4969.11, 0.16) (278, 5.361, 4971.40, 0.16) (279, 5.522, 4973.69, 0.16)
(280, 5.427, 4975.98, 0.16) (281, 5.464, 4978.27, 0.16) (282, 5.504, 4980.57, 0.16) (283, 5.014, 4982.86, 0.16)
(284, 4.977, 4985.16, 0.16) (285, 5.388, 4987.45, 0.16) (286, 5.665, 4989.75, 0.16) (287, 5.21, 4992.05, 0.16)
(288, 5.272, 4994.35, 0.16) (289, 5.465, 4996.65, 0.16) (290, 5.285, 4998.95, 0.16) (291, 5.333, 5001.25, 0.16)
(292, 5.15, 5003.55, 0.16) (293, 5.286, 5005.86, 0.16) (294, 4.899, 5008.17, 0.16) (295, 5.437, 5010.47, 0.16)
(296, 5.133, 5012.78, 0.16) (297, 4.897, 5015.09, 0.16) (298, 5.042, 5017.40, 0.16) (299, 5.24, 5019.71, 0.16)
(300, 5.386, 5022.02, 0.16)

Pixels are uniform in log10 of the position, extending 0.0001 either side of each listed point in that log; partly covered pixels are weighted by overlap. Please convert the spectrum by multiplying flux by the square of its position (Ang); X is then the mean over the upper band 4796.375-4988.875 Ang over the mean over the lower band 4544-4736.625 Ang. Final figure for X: 1.11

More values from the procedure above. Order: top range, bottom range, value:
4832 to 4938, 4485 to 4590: 1.17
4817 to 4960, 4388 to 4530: 1.27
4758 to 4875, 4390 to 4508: 1.25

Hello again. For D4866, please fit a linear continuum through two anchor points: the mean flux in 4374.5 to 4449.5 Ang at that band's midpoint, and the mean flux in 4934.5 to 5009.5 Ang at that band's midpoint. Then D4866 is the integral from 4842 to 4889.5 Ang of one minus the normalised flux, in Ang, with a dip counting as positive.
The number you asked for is 1.0 Ang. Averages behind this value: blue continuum 4.69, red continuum 5.29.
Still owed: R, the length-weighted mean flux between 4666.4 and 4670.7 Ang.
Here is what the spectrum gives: 5.14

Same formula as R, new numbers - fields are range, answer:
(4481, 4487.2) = 4.85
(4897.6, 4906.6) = 5.51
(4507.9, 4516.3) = 5.35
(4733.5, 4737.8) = 5.26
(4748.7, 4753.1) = 5.45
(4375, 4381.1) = 4.08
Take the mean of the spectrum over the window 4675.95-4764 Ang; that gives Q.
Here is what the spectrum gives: 5.35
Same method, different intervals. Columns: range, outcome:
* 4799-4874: 5.26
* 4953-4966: 5.31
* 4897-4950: 5.34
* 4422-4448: 5.03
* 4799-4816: 5.4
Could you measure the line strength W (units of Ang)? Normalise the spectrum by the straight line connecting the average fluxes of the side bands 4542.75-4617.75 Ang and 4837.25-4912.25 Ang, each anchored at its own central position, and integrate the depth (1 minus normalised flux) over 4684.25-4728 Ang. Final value -0.9 Ang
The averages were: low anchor 5.24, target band 5.33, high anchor 5.2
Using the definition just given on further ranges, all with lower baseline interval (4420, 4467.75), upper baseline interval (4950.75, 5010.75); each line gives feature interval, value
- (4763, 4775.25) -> -0.3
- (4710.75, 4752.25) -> -1.8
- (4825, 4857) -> -1.3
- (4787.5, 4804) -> -0.8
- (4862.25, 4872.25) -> 1.2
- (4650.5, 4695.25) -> -1.8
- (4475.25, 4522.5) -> -2.3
